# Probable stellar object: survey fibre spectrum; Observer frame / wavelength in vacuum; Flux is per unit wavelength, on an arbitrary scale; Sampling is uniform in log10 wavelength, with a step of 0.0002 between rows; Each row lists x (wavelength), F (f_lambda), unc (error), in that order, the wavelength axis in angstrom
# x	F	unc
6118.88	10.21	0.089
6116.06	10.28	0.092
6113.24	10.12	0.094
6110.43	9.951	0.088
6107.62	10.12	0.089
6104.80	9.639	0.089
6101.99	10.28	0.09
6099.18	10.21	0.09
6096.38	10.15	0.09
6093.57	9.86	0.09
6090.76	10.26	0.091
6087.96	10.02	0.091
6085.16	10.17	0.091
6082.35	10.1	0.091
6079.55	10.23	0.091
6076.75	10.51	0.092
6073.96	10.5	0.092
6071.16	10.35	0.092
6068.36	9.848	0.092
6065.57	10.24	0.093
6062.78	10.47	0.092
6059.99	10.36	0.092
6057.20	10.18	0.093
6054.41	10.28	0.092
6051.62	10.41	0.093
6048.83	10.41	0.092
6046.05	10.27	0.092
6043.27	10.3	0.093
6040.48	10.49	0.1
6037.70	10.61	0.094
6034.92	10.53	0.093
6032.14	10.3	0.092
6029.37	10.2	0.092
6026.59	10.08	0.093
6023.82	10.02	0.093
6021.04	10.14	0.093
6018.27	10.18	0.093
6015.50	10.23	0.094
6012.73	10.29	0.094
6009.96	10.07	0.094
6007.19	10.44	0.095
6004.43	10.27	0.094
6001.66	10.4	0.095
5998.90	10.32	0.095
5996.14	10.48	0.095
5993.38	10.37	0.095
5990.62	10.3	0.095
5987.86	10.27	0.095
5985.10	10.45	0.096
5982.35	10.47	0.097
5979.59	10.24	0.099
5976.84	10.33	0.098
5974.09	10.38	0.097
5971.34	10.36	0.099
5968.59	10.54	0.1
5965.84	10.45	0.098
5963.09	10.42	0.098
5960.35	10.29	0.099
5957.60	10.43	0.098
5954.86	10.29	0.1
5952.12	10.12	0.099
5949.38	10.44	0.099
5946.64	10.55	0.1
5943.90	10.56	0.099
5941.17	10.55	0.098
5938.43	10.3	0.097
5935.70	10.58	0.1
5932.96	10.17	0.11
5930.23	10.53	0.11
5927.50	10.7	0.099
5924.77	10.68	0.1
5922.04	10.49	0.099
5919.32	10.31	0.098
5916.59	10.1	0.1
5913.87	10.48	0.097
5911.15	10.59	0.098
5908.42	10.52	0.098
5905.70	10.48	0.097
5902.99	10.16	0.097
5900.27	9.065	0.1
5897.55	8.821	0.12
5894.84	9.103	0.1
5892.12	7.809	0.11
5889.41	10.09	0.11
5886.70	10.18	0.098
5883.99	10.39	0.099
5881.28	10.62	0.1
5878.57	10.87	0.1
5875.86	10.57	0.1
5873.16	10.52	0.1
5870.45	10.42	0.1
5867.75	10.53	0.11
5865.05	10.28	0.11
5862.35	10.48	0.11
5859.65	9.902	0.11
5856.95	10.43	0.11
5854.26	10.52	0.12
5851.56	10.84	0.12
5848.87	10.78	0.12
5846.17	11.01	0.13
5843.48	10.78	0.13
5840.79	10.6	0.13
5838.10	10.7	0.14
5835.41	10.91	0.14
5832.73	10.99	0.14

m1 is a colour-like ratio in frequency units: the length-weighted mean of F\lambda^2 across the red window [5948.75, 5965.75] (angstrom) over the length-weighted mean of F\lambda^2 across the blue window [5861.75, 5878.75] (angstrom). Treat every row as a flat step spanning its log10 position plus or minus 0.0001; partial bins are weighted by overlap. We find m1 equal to 1.0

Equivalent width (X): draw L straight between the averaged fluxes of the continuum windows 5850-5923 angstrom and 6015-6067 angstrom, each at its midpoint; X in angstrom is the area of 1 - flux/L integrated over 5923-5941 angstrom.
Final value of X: -0.51 angstrom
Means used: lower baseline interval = 10.2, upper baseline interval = 10.3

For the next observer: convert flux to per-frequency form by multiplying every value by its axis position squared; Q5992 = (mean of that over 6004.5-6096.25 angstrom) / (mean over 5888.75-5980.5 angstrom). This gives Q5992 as 1.04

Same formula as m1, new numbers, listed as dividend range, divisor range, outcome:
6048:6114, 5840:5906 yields 1.07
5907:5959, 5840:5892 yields 1.02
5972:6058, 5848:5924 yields 1.06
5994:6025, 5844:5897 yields 1.05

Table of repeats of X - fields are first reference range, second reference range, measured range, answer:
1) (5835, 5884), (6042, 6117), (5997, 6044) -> 0.08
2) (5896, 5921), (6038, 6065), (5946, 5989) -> -0.81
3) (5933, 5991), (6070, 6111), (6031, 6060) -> -0.39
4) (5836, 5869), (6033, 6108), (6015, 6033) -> 0.29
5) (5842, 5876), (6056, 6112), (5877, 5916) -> 1.98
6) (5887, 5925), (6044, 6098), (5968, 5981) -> -0.41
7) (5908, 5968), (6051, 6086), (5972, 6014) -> 0.12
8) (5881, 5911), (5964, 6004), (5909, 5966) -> -2.19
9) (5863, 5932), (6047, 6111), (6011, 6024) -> 0.01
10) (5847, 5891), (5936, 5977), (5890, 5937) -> 1.78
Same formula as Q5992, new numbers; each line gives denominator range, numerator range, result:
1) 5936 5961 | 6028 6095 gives 1.03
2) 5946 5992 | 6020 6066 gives 1.02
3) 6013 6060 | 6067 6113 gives 1.00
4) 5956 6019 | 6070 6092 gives 1.02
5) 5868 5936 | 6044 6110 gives 1.06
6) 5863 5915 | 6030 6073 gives 1.08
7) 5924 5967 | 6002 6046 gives 1.01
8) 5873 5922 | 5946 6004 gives 1.06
